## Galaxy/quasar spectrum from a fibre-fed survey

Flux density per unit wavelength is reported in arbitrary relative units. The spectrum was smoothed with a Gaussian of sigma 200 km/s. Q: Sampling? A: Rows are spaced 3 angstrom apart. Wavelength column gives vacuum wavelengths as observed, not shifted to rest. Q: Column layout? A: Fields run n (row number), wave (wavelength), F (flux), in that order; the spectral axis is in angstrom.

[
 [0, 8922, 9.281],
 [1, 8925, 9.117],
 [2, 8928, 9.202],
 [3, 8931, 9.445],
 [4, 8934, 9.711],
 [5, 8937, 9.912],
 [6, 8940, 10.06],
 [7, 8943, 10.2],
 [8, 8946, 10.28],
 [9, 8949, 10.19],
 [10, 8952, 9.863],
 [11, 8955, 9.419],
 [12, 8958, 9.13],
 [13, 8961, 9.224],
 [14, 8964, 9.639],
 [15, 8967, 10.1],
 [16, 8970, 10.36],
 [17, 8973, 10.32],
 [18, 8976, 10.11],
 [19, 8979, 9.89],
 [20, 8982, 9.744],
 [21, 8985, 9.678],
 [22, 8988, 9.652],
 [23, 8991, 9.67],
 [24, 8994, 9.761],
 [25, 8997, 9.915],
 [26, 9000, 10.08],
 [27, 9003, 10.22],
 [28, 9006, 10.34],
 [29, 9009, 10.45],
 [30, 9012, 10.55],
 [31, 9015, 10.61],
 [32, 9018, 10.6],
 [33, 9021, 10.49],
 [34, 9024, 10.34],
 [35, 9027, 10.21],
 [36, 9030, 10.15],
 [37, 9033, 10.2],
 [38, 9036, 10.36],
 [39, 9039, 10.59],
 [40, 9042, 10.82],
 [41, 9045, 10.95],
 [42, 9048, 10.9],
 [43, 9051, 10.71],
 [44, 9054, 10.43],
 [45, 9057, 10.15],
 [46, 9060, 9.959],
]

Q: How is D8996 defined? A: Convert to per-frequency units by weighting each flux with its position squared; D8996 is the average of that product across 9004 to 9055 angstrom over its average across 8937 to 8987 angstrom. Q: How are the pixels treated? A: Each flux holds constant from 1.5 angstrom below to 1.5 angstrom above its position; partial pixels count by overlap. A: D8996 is 1.08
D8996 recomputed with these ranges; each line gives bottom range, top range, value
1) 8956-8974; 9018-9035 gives 1.07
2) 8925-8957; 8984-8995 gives 1.00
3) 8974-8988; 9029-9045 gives 1.08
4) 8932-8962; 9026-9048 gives 1.09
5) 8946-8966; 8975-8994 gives 1.02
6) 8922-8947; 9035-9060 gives 1.12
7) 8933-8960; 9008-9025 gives 1.08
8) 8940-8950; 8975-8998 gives 0.97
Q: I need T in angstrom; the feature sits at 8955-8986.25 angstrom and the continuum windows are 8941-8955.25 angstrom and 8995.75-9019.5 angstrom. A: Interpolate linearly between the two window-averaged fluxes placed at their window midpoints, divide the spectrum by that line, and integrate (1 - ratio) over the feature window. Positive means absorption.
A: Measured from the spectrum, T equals 1.10 angstrom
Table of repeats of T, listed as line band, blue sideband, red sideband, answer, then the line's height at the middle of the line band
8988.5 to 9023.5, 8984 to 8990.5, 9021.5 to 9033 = -1.01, 9.94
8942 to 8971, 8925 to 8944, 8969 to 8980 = 0.38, 9.96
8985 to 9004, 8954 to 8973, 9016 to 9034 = 0.32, 10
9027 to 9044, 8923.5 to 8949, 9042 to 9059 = 0.15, 10.5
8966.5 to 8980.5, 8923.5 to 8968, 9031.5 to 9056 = -0.29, 9.95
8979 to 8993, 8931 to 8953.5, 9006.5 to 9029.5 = 0.74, 10.3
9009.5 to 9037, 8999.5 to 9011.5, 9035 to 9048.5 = 0.31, 10.5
